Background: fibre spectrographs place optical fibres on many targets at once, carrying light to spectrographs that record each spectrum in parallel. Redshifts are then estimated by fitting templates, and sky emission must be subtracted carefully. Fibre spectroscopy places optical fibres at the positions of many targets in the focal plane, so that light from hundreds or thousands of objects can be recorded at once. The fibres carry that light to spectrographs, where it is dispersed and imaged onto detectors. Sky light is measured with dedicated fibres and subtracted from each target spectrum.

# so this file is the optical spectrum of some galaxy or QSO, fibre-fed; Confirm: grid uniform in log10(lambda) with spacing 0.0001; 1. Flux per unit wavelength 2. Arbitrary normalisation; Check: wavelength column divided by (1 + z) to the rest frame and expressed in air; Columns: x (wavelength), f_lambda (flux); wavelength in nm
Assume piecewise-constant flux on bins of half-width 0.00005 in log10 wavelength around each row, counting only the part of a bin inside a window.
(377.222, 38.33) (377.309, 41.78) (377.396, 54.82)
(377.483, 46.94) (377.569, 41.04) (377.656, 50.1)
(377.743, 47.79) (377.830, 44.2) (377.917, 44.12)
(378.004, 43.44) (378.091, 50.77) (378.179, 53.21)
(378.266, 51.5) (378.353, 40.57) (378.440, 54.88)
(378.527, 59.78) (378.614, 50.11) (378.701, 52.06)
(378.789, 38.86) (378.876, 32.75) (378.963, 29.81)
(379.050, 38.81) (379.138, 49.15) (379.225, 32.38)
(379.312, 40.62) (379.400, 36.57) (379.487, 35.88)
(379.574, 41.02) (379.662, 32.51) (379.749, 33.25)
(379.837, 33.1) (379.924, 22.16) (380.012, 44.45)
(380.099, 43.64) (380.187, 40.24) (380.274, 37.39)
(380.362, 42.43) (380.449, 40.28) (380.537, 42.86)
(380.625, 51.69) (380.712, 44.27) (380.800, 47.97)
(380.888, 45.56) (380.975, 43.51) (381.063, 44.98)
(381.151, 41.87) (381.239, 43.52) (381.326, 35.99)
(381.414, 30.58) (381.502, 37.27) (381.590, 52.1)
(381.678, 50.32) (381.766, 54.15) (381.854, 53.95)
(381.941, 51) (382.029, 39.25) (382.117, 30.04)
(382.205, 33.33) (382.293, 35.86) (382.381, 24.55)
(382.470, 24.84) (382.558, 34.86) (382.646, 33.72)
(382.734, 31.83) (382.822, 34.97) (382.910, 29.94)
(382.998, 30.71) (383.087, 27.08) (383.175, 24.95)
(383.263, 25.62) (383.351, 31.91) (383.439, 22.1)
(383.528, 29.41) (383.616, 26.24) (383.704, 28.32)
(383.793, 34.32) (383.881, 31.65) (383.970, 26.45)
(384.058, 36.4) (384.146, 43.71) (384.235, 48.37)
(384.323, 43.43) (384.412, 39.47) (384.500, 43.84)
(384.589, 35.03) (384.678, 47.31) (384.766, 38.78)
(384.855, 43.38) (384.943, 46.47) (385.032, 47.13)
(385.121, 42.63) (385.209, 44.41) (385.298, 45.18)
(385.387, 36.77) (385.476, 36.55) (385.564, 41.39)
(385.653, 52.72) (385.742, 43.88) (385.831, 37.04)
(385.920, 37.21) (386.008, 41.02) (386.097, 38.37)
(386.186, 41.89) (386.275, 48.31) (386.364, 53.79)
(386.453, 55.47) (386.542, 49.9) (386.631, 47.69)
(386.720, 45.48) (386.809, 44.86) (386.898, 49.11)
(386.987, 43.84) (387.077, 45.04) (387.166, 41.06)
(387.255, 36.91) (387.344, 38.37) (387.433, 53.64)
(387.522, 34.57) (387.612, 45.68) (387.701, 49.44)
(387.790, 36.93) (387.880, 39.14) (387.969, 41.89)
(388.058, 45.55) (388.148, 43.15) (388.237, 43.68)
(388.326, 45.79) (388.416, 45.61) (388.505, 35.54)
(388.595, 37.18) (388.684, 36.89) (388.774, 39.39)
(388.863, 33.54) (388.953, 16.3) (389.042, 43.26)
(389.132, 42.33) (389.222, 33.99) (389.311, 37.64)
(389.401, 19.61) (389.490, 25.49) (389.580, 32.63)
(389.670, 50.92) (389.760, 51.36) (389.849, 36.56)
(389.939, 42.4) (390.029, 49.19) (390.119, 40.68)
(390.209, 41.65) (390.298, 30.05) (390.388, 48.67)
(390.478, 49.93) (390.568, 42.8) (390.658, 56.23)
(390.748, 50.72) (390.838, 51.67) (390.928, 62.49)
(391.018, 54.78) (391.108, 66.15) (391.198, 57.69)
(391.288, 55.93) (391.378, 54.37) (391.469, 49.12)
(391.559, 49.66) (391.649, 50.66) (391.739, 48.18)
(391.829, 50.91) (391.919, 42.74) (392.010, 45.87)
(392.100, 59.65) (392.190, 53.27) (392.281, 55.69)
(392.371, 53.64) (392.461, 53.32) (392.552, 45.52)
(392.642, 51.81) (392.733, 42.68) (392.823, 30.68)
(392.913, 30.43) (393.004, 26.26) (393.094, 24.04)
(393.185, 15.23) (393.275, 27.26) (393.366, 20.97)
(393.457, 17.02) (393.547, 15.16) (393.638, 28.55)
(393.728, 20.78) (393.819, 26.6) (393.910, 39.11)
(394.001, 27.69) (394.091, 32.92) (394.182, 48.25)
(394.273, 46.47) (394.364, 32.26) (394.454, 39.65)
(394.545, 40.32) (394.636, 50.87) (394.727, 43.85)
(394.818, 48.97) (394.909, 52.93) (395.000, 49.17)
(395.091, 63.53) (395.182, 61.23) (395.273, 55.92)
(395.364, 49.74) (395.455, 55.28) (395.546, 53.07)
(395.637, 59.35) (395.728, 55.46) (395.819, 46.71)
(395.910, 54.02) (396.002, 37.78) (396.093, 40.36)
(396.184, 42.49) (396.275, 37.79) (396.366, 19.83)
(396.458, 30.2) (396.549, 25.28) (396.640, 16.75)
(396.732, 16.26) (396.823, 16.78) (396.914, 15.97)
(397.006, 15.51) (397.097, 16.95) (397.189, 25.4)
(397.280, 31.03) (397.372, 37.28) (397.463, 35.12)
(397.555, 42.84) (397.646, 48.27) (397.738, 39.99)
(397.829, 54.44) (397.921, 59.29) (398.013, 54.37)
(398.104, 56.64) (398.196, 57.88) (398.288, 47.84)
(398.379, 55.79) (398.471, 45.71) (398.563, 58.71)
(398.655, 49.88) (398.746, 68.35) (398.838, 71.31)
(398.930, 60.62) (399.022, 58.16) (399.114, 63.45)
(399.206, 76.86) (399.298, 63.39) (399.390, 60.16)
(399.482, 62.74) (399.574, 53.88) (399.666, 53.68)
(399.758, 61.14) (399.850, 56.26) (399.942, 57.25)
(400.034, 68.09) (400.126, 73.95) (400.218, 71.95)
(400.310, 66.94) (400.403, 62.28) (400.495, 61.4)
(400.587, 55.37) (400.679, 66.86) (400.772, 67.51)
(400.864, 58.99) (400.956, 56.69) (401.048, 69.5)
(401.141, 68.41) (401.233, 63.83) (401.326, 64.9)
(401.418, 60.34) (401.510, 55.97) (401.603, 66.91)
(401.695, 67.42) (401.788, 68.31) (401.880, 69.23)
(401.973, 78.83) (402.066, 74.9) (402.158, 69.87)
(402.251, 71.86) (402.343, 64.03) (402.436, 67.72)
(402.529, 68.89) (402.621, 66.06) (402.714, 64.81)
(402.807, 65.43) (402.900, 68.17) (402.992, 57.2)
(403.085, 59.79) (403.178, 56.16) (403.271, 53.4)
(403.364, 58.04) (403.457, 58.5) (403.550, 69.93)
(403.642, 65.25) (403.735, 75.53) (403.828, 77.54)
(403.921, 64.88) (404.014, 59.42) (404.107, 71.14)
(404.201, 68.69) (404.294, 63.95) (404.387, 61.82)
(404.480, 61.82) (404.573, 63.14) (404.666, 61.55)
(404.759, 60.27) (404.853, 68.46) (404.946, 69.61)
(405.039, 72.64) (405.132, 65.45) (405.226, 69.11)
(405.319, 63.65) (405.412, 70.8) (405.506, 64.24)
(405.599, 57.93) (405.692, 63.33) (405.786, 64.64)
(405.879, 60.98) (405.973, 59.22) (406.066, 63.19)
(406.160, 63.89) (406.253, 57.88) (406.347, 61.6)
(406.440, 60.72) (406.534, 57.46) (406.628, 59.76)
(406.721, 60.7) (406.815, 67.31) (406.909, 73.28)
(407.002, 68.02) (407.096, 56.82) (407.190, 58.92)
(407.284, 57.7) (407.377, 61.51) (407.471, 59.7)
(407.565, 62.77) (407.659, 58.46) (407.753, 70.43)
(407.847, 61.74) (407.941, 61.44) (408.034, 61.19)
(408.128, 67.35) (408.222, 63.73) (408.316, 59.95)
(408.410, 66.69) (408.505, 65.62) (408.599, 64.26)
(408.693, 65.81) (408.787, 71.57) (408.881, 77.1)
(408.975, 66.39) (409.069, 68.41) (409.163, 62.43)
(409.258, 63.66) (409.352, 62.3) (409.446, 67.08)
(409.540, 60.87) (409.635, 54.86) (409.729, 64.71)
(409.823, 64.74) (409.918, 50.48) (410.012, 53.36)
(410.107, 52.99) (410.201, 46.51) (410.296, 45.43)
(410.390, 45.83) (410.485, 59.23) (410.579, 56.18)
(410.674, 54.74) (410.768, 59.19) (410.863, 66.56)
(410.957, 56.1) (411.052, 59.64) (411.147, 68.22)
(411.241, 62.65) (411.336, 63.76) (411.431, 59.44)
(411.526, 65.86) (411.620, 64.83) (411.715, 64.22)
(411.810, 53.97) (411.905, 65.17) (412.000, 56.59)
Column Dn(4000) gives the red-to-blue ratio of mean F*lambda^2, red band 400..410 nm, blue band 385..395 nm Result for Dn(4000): 1.6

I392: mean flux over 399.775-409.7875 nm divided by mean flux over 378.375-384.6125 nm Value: 1.7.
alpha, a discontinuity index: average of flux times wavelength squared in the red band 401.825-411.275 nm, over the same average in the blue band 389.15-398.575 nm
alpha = 1.61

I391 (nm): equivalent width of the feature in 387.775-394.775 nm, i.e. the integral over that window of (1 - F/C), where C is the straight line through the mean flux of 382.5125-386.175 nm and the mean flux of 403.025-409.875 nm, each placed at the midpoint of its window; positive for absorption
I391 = 0.63 nm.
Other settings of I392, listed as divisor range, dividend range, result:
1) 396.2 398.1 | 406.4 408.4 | 1.91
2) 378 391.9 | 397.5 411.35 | 1.50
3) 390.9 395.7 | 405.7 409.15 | 1.44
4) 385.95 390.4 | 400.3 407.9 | 1.55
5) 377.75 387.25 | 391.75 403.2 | 1.24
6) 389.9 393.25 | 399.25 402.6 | 1.38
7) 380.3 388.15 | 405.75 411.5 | 1.52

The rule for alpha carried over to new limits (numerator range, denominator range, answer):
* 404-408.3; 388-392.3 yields 1.53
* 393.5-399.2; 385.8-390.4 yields 1.09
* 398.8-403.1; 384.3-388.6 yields 1.61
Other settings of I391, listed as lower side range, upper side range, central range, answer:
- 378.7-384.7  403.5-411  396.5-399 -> 0.55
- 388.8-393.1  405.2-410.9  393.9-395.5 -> 0.06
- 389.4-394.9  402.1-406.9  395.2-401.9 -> 0.26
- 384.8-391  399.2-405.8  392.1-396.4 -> 0.92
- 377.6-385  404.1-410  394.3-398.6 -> 0.90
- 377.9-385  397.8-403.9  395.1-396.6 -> 0.30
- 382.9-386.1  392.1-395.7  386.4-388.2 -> -0.28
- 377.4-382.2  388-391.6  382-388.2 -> 0.61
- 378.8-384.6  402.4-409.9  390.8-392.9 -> -0.13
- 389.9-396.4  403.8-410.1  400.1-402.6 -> -0.48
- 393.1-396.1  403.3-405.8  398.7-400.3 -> -0.32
